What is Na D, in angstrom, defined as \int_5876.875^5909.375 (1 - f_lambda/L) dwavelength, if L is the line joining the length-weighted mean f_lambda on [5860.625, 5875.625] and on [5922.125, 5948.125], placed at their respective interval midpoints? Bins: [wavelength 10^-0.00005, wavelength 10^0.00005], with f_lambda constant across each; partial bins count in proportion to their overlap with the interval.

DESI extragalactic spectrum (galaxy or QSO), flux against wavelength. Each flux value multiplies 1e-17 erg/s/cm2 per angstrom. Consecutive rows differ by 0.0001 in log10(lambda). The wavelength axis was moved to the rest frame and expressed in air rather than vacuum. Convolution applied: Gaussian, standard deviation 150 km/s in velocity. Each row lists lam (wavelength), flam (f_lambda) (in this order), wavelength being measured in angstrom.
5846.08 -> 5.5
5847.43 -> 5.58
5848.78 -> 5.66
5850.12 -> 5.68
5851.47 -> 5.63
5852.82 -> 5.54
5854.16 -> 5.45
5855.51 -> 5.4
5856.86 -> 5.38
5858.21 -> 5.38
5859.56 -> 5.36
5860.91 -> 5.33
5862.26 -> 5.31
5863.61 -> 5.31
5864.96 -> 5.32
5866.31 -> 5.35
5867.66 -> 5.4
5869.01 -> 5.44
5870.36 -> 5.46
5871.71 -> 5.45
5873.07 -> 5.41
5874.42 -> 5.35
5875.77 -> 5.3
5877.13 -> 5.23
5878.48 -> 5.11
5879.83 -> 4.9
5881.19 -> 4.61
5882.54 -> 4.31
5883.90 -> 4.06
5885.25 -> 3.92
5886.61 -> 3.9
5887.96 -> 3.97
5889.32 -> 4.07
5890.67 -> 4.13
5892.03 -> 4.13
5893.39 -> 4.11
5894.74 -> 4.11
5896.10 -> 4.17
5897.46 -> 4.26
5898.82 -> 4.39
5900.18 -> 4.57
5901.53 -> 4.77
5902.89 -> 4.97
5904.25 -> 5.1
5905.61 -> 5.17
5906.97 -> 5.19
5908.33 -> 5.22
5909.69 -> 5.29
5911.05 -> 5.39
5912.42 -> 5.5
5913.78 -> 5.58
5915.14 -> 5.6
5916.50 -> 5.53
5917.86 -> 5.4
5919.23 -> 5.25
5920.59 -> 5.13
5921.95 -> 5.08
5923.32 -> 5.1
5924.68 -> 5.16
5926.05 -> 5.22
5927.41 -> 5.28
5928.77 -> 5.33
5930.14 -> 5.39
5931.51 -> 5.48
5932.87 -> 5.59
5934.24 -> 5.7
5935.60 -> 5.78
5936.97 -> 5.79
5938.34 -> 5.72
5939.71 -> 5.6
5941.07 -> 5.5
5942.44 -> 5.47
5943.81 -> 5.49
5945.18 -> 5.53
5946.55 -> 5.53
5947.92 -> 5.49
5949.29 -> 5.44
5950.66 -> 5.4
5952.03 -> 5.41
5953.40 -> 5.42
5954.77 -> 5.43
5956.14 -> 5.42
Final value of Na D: 5.4 angstrom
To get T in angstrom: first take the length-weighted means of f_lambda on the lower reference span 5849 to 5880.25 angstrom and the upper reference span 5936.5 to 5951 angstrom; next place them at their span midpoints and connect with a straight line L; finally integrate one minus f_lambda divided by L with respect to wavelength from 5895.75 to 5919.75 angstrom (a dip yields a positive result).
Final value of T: 1.7 angstrom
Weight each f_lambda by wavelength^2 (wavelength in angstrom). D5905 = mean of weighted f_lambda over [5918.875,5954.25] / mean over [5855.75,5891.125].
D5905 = 1.1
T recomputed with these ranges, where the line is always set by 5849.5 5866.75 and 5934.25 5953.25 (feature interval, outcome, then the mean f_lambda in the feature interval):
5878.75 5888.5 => 2.1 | 4.28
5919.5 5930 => 0.6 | 5.2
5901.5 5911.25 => 0.6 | 5.15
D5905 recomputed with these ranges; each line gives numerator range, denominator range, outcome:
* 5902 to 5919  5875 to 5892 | 1.21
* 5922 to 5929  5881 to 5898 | 1.28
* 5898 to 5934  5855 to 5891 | 1.07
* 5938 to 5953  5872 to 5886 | 1.17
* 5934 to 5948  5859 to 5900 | 1.20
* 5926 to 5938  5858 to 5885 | 1.10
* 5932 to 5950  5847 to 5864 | 1.05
